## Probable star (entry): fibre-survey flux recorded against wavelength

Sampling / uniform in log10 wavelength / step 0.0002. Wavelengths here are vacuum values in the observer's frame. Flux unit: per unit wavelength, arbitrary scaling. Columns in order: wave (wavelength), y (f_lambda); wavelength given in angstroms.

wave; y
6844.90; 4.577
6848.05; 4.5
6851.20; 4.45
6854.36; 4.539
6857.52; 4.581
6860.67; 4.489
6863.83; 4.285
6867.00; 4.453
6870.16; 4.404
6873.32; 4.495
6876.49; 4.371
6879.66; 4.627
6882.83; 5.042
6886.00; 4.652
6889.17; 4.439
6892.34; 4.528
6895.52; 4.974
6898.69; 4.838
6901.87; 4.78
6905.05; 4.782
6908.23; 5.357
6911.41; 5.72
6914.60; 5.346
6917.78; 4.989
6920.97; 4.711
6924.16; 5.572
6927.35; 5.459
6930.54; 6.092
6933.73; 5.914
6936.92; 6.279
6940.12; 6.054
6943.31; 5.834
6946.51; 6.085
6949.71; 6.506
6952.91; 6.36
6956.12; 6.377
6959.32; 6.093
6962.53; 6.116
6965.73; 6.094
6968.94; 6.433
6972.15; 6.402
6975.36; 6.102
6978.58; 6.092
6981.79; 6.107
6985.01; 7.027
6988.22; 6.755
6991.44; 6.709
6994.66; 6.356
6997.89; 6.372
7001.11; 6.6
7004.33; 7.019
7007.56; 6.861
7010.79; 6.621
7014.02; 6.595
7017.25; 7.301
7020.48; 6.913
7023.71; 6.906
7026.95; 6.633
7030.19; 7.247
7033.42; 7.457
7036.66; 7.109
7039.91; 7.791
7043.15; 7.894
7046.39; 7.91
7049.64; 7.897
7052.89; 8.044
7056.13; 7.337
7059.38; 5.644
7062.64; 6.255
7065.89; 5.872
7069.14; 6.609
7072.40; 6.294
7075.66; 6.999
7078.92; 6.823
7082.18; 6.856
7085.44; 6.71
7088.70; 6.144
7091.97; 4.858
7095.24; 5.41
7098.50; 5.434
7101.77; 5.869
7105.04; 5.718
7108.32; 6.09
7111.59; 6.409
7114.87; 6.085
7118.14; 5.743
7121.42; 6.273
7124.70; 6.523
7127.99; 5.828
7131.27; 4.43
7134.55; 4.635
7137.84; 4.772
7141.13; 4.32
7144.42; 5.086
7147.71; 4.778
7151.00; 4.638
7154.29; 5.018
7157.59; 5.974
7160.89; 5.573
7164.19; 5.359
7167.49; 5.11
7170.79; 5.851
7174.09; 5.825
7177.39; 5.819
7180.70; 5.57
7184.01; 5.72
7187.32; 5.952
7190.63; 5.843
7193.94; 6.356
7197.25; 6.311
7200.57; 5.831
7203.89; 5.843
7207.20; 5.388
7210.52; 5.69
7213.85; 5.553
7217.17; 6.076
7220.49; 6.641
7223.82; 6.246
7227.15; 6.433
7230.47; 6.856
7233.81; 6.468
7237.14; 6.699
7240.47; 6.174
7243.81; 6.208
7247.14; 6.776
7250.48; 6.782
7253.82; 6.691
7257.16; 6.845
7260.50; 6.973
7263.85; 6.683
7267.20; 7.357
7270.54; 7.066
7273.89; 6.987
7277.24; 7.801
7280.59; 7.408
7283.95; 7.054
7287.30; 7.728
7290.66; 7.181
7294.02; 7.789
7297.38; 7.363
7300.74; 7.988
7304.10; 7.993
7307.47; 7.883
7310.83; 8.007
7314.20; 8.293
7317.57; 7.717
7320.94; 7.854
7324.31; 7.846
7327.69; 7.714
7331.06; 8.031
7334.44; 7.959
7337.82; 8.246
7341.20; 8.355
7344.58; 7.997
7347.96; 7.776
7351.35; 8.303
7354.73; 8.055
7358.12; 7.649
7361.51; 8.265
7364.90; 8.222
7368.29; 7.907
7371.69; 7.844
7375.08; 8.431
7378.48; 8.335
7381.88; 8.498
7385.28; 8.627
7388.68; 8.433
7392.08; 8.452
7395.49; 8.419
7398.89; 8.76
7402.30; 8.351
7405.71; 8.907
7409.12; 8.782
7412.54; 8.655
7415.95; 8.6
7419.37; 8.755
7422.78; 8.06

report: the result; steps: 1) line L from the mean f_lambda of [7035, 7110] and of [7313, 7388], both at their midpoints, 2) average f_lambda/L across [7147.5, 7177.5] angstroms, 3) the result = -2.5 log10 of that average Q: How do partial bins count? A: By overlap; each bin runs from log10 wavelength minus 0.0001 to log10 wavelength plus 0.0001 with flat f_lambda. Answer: 0.29 mag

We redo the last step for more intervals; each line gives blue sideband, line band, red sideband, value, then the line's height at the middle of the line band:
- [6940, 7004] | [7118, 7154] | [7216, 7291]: 0.27 mag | 6.63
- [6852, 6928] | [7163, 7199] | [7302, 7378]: 0.19 mag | 6.88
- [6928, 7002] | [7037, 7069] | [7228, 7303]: -0.10 mag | 6.5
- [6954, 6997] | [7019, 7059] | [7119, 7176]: -0.23 mag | 5.97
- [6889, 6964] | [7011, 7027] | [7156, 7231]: -0.21 mag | 5.68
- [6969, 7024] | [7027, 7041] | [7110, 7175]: -0.16 mag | 6.31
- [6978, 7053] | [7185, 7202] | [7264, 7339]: 0.22 mag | 7.42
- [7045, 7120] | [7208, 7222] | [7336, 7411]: 0.22 mag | 7.26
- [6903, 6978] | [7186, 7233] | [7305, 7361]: 0.20 mag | 7.31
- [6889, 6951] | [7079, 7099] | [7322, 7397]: 0.08 mag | 6.48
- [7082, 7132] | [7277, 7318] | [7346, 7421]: -0.02 mag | 7.6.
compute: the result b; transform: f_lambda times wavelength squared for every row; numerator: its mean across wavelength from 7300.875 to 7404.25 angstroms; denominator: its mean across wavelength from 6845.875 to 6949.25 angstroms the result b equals 1.84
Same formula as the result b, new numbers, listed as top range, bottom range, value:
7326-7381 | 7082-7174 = 1.55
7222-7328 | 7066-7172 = 1.32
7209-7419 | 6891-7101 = 1.32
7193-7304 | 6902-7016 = 1.20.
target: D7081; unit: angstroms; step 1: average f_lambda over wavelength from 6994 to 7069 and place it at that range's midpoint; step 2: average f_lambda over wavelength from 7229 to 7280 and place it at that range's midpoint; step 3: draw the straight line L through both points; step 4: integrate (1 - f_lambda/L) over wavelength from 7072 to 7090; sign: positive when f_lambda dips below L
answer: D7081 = 0.7 angstroms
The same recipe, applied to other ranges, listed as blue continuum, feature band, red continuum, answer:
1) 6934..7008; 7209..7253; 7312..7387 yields 6.9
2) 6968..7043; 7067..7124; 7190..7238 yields 3.2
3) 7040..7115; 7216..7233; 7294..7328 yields 2.1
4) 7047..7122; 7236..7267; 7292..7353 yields 3.3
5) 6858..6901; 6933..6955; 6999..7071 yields -2.2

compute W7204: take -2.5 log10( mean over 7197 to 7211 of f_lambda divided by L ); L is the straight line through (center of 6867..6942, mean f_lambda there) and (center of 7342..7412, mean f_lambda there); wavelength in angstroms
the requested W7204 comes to 0.229 mag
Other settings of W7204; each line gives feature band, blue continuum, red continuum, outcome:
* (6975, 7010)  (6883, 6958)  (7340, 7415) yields -0.11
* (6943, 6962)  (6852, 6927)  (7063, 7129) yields -0.20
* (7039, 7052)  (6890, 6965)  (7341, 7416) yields -0.24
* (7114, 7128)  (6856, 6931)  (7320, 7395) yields 0.06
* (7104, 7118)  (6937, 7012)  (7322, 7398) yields 0.16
